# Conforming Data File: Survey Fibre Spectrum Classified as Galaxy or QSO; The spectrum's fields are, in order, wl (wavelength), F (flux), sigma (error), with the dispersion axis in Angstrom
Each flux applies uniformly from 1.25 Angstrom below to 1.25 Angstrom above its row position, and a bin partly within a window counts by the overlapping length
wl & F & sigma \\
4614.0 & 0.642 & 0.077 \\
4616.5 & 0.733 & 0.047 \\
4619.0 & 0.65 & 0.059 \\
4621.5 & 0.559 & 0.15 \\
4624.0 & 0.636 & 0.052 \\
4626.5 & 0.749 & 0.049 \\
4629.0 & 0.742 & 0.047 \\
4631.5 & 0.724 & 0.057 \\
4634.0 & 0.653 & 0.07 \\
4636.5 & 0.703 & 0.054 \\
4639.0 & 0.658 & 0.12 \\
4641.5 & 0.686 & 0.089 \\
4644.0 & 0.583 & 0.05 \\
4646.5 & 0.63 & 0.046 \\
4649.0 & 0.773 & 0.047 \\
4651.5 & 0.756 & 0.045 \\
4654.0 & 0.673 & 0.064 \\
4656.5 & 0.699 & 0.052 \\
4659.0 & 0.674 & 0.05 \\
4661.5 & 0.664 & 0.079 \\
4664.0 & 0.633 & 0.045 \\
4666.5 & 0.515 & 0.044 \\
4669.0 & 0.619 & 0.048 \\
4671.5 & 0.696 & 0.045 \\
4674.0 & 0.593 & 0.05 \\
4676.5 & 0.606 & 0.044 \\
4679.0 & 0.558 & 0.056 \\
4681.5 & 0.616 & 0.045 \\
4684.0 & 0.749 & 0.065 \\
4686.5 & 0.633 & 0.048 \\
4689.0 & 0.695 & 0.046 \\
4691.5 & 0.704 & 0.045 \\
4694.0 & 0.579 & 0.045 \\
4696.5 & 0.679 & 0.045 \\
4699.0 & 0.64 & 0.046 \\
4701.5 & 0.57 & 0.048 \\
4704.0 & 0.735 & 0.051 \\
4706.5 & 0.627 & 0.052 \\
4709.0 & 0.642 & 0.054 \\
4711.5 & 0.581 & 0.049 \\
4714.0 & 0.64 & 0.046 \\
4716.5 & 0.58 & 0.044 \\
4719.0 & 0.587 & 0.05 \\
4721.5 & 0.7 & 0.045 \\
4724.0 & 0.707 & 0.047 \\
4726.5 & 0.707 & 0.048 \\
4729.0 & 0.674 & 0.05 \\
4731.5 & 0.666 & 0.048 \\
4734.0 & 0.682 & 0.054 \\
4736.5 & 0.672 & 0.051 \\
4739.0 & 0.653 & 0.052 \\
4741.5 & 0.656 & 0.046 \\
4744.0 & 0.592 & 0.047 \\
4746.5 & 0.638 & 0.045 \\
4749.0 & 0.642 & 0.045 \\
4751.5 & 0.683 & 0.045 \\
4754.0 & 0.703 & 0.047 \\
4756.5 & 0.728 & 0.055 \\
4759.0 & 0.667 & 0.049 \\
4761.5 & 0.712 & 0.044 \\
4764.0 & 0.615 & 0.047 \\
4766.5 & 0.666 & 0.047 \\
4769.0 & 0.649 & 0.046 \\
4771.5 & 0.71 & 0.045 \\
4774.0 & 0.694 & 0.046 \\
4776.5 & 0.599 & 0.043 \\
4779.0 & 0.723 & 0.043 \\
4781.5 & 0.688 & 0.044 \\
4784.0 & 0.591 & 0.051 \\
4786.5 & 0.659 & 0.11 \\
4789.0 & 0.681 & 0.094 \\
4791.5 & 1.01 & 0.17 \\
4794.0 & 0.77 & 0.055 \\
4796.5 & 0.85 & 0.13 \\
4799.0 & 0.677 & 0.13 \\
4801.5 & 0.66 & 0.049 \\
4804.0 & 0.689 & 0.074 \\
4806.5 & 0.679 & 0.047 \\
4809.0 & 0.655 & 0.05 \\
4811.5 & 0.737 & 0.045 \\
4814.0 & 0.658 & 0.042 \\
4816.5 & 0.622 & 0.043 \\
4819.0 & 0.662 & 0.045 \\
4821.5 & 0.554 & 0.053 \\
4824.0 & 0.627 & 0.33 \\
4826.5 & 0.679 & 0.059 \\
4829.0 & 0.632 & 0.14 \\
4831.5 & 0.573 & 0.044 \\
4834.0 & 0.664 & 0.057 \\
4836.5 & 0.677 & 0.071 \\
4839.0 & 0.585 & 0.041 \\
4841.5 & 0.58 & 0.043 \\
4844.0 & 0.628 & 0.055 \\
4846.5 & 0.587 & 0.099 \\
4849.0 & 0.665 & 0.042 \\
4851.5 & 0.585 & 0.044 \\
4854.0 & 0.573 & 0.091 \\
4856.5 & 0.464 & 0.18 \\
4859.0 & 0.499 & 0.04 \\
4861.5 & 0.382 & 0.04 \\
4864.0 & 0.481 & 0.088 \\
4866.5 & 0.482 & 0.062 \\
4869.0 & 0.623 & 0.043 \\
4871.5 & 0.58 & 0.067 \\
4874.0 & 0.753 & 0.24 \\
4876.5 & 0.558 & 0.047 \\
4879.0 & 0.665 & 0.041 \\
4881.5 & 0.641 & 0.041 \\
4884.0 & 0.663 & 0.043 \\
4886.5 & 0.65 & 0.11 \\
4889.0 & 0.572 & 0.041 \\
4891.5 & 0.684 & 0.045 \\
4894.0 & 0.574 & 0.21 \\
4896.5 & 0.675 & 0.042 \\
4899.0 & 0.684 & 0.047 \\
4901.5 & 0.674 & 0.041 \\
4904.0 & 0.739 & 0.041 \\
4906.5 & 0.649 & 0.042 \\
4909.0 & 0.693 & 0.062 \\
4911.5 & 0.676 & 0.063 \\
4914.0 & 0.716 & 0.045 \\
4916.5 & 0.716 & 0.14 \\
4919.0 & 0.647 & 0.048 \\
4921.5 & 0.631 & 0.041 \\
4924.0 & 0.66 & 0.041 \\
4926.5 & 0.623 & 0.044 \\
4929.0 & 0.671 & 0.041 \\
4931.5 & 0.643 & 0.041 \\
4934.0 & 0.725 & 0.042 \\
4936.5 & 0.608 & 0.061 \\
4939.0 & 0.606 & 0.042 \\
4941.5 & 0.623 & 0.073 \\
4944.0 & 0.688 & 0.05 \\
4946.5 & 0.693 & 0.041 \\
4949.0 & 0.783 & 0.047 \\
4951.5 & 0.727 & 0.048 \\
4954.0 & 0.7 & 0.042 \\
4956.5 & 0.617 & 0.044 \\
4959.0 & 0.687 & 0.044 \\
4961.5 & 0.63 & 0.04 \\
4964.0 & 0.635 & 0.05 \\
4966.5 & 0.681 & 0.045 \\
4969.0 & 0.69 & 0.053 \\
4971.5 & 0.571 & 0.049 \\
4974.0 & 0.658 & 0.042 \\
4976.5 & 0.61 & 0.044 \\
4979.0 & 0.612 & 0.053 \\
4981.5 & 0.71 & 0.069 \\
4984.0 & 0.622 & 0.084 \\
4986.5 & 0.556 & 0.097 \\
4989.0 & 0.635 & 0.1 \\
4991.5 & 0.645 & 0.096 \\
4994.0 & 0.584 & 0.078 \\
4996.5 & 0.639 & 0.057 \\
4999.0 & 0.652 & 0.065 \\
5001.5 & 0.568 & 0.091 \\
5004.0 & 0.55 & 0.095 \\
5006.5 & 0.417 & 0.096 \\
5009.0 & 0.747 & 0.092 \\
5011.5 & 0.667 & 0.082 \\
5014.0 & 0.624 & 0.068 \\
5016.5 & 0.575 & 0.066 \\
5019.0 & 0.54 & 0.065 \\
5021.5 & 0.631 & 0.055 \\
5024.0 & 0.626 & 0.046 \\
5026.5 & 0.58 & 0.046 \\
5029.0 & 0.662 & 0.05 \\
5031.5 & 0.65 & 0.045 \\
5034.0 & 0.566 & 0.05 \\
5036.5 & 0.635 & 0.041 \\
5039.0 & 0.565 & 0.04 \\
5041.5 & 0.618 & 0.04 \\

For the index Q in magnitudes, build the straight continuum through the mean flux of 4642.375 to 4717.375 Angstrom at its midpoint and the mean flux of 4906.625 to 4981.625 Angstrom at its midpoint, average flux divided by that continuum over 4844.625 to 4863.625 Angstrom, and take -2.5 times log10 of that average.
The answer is 0.22 mag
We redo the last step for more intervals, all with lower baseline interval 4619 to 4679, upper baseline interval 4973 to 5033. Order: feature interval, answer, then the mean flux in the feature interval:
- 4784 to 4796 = -0.19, 0.765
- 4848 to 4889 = 0.10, 0.578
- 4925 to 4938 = -0.05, 0.653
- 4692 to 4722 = 0.04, 0.63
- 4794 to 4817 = -0.10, 0.698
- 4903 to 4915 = -0.11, 0.693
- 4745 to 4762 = -0.05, 0.679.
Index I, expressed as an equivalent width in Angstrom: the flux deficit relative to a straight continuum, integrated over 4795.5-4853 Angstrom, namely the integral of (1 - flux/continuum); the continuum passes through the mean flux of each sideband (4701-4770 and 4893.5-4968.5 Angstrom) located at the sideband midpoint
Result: 1.3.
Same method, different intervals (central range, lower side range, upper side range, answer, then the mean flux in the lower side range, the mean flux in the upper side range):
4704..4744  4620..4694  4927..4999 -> 0.3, 0.66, 0.651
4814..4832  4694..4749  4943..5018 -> 0.5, 0.647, 0.639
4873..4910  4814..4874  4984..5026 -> -4.0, 0.588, 0.604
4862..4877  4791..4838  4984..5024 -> 2.0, 0.682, 0.603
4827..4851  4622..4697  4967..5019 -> 0.6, 0.661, 0.616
